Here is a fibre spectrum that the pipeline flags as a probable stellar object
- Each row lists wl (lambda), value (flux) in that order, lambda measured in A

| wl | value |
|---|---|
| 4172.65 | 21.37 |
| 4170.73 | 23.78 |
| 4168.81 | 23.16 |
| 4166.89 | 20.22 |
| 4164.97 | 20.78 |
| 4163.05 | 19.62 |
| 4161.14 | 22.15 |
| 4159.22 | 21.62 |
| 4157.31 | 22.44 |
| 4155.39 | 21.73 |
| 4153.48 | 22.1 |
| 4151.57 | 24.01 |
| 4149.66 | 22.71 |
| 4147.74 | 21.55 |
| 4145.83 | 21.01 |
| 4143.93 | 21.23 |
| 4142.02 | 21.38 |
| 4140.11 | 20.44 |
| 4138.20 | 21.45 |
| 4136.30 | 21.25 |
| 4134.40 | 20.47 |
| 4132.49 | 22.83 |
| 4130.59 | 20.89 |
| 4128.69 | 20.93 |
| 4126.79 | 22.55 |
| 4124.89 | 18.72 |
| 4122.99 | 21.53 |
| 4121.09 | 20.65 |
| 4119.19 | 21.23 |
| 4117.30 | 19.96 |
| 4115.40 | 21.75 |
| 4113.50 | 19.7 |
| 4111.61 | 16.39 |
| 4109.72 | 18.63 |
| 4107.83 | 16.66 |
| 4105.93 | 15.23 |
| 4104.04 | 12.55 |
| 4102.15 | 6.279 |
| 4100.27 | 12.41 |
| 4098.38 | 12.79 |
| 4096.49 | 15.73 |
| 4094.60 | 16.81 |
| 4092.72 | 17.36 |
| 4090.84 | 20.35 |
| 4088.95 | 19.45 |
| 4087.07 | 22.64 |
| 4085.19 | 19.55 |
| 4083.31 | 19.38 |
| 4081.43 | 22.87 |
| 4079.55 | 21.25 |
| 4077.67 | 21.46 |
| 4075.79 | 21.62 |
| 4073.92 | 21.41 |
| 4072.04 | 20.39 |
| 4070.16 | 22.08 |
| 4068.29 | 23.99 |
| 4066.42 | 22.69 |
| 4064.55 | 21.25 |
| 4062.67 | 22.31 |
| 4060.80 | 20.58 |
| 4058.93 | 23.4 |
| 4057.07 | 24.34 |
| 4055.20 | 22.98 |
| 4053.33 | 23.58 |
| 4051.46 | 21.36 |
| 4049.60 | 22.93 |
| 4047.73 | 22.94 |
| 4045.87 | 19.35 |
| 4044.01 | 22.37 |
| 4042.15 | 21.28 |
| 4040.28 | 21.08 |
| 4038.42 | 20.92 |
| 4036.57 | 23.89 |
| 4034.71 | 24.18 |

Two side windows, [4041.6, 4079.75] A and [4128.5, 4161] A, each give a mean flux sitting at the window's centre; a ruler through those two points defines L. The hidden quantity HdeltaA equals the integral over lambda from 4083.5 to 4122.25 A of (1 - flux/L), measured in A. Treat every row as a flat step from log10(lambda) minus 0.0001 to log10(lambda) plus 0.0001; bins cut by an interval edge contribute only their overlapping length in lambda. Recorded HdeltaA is 8.0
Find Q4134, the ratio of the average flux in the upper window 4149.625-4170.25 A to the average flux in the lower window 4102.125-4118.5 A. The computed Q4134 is 1.3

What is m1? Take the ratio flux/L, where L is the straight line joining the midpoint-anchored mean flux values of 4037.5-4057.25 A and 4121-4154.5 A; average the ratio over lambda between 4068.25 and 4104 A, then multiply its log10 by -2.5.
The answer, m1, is 0.175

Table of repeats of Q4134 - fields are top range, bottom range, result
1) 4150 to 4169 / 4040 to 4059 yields 0.97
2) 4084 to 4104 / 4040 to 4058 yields 0.73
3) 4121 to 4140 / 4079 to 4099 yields 1.11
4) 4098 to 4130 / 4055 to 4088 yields 0.81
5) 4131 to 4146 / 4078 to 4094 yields 1.05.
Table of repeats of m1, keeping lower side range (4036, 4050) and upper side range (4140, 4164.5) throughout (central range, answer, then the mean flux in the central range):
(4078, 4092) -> 0.05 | 20.8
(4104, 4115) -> 0.26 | 17.1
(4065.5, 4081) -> -0.01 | 21.9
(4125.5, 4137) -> 0.02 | 21.4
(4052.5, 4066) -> -0.04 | 22.6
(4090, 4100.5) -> 0.33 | 16.1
